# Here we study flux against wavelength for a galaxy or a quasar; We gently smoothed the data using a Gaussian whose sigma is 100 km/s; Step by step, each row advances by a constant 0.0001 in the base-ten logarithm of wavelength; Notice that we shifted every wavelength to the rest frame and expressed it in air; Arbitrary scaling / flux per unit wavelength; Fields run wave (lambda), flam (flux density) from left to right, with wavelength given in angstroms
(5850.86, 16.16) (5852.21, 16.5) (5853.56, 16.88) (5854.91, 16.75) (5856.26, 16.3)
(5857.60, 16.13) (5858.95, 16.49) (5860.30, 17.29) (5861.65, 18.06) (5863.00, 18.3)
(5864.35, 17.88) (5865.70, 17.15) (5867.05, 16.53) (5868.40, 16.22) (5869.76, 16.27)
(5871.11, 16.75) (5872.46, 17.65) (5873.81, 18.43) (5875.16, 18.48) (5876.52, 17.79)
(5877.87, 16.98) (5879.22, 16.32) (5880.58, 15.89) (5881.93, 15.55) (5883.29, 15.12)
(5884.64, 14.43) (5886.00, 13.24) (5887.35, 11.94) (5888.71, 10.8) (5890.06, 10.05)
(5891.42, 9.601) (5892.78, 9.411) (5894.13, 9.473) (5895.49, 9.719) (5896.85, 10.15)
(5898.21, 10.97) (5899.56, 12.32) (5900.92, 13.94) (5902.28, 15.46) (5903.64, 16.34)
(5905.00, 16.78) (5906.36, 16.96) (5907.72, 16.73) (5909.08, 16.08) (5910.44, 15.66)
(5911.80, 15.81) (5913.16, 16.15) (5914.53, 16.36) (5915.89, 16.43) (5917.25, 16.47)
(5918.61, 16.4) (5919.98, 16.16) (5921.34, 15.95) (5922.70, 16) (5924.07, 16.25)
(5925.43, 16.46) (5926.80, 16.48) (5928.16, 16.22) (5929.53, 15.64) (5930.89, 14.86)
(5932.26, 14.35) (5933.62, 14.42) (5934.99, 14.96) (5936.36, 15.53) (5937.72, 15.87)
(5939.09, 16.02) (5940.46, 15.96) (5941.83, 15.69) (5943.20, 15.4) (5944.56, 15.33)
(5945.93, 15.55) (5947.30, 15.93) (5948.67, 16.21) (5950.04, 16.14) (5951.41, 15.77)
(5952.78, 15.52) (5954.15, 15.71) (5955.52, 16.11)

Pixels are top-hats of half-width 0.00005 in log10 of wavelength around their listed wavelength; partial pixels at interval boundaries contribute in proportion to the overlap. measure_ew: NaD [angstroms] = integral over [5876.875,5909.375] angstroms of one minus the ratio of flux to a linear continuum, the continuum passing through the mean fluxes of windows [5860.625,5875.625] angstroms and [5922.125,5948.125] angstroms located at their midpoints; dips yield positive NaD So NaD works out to 6.2 angstroms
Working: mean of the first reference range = 17.4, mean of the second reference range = 15.6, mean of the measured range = 13.5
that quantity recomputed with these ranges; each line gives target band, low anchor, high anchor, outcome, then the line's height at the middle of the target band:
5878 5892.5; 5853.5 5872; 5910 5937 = 2.8 angstroms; 16.5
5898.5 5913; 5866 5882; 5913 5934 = 0.7 angstroms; 16.3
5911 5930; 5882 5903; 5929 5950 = -3.0 angstroms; 14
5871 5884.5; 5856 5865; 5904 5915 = 0.1 angstroms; 16.9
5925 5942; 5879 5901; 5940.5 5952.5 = -0.7 angstroms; 14.9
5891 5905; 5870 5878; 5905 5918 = 4.0 angstroms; 16.8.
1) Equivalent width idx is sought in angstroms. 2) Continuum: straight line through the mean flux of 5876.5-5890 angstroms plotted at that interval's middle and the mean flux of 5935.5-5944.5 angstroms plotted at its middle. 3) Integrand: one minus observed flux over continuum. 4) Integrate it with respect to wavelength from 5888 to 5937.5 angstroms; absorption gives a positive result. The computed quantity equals 2.1 angstroms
